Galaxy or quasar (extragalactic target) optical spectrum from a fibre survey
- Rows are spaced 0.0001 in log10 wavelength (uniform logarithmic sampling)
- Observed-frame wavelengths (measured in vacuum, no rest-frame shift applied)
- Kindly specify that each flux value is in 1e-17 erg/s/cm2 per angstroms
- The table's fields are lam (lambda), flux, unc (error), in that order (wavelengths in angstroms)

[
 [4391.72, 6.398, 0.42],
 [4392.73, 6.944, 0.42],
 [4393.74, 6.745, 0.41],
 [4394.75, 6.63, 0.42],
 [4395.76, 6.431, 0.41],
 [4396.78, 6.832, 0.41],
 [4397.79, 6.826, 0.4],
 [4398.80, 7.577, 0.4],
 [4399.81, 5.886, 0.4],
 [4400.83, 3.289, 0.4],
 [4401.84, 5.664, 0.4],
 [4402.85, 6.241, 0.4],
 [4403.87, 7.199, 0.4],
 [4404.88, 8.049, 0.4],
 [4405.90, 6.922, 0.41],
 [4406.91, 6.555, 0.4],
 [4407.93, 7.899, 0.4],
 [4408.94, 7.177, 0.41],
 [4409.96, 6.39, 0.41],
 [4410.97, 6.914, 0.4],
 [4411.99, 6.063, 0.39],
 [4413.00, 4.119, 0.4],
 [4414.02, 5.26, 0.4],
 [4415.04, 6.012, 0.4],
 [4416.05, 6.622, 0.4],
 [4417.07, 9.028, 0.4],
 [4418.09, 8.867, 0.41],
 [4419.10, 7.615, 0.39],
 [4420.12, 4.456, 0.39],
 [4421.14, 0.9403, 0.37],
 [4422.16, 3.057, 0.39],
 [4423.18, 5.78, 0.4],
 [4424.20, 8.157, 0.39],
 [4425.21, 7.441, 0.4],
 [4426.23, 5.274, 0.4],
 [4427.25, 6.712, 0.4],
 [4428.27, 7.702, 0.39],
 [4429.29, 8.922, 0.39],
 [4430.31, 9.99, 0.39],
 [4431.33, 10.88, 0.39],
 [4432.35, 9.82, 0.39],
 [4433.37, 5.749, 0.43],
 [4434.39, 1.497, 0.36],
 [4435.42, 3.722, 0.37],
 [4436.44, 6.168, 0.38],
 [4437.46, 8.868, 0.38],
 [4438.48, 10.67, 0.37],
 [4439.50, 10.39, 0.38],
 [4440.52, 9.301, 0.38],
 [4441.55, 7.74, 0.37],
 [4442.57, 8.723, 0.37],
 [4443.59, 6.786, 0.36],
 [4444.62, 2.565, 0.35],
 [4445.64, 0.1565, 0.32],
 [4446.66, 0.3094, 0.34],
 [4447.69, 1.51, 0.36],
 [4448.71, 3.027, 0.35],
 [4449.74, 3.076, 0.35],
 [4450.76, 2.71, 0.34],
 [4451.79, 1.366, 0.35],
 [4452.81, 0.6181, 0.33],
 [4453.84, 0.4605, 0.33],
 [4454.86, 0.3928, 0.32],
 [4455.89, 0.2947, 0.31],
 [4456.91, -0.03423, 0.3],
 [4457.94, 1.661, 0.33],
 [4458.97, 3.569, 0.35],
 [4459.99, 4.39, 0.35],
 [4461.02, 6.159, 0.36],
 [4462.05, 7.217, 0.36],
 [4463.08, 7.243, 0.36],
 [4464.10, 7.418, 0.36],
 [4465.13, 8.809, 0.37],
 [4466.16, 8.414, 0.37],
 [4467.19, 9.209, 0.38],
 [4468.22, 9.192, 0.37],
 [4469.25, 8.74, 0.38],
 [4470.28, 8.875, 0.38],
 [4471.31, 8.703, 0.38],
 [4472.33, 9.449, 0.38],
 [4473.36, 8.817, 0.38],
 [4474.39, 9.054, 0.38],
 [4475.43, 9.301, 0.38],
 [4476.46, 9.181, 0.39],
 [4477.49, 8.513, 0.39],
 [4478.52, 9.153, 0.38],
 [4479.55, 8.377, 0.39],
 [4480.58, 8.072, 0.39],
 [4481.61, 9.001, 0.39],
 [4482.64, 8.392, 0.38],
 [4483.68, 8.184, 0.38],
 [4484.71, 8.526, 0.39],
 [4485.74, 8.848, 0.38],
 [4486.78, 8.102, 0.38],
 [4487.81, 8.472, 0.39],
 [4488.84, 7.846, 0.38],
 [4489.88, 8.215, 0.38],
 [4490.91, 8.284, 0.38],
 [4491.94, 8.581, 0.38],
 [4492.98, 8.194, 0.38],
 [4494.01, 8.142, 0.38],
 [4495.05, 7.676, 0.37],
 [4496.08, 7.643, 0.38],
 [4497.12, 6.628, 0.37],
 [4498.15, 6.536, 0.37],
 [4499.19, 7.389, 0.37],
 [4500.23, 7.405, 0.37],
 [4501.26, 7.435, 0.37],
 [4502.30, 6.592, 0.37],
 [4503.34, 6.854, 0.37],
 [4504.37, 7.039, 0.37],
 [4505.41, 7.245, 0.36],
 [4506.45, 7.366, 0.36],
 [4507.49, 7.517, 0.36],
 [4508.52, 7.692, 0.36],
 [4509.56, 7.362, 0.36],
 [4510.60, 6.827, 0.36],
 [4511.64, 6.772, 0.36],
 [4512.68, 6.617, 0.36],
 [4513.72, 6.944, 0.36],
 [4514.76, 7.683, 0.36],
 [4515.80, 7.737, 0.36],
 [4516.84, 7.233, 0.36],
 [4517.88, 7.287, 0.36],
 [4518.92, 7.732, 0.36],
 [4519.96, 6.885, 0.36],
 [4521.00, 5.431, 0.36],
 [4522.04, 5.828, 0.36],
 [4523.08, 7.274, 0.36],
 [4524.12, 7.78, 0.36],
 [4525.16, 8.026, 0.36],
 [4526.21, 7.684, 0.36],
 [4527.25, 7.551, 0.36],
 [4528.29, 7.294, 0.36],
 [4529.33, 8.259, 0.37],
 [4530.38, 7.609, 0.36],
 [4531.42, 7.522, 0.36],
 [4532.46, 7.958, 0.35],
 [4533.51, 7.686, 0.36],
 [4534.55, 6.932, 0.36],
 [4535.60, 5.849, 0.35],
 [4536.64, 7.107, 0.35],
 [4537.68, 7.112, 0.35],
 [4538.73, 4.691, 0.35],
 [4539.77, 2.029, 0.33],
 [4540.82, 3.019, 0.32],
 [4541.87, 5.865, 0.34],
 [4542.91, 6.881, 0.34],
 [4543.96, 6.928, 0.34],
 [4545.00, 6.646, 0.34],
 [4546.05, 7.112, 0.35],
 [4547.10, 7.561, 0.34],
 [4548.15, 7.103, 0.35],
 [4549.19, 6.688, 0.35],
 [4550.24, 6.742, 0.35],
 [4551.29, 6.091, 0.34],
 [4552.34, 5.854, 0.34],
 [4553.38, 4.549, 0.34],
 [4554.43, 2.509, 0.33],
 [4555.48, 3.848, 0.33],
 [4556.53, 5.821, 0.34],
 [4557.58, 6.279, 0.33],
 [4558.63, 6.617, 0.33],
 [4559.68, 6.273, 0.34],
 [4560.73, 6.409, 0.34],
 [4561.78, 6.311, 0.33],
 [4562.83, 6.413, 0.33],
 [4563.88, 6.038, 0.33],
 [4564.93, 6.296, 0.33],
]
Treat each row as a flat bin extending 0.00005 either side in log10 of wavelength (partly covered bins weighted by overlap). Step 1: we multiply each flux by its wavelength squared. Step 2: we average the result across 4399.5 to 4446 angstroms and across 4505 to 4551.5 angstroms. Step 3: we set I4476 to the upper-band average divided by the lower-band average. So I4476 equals 1.1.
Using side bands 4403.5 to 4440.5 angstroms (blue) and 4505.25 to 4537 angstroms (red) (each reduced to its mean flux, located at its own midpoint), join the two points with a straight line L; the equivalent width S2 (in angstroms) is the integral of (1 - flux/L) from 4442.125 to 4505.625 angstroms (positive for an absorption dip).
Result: 5.9 angstroms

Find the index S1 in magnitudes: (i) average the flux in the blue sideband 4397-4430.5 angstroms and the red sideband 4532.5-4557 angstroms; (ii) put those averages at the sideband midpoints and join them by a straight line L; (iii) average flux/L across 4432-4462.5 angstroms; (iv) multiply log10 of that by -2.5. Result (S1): 0.43 mag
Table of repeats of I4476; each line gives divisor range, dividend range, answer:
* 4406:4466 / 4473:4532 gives 1.43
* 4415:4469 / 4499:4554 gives 1.26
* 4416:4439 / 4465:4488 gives 1.30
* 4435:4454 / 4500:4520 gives 1.58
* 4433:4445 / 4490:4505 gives 1.11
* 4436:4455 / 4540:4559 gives 1.35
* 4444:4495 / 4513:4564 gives 1.07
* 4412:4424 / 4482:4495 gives 1.50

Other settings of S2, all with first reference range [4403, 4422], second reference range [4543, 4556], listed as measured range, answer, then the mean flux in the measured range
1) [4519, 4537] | -3.48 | 7.23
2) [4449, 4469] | 5.99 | 4.37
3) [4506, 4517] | -2.06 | 7.25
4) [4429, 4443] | -3.77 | 8.01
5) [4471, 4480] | -4.00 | 8.96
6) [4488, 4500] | -3.11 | 7.75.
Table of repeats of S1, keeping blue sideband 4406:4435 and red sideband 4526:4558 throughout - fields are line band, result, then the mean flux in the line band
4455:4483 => -0.12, 7.21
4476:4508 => -0.23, 7.91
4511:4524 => -0.10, 6.98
